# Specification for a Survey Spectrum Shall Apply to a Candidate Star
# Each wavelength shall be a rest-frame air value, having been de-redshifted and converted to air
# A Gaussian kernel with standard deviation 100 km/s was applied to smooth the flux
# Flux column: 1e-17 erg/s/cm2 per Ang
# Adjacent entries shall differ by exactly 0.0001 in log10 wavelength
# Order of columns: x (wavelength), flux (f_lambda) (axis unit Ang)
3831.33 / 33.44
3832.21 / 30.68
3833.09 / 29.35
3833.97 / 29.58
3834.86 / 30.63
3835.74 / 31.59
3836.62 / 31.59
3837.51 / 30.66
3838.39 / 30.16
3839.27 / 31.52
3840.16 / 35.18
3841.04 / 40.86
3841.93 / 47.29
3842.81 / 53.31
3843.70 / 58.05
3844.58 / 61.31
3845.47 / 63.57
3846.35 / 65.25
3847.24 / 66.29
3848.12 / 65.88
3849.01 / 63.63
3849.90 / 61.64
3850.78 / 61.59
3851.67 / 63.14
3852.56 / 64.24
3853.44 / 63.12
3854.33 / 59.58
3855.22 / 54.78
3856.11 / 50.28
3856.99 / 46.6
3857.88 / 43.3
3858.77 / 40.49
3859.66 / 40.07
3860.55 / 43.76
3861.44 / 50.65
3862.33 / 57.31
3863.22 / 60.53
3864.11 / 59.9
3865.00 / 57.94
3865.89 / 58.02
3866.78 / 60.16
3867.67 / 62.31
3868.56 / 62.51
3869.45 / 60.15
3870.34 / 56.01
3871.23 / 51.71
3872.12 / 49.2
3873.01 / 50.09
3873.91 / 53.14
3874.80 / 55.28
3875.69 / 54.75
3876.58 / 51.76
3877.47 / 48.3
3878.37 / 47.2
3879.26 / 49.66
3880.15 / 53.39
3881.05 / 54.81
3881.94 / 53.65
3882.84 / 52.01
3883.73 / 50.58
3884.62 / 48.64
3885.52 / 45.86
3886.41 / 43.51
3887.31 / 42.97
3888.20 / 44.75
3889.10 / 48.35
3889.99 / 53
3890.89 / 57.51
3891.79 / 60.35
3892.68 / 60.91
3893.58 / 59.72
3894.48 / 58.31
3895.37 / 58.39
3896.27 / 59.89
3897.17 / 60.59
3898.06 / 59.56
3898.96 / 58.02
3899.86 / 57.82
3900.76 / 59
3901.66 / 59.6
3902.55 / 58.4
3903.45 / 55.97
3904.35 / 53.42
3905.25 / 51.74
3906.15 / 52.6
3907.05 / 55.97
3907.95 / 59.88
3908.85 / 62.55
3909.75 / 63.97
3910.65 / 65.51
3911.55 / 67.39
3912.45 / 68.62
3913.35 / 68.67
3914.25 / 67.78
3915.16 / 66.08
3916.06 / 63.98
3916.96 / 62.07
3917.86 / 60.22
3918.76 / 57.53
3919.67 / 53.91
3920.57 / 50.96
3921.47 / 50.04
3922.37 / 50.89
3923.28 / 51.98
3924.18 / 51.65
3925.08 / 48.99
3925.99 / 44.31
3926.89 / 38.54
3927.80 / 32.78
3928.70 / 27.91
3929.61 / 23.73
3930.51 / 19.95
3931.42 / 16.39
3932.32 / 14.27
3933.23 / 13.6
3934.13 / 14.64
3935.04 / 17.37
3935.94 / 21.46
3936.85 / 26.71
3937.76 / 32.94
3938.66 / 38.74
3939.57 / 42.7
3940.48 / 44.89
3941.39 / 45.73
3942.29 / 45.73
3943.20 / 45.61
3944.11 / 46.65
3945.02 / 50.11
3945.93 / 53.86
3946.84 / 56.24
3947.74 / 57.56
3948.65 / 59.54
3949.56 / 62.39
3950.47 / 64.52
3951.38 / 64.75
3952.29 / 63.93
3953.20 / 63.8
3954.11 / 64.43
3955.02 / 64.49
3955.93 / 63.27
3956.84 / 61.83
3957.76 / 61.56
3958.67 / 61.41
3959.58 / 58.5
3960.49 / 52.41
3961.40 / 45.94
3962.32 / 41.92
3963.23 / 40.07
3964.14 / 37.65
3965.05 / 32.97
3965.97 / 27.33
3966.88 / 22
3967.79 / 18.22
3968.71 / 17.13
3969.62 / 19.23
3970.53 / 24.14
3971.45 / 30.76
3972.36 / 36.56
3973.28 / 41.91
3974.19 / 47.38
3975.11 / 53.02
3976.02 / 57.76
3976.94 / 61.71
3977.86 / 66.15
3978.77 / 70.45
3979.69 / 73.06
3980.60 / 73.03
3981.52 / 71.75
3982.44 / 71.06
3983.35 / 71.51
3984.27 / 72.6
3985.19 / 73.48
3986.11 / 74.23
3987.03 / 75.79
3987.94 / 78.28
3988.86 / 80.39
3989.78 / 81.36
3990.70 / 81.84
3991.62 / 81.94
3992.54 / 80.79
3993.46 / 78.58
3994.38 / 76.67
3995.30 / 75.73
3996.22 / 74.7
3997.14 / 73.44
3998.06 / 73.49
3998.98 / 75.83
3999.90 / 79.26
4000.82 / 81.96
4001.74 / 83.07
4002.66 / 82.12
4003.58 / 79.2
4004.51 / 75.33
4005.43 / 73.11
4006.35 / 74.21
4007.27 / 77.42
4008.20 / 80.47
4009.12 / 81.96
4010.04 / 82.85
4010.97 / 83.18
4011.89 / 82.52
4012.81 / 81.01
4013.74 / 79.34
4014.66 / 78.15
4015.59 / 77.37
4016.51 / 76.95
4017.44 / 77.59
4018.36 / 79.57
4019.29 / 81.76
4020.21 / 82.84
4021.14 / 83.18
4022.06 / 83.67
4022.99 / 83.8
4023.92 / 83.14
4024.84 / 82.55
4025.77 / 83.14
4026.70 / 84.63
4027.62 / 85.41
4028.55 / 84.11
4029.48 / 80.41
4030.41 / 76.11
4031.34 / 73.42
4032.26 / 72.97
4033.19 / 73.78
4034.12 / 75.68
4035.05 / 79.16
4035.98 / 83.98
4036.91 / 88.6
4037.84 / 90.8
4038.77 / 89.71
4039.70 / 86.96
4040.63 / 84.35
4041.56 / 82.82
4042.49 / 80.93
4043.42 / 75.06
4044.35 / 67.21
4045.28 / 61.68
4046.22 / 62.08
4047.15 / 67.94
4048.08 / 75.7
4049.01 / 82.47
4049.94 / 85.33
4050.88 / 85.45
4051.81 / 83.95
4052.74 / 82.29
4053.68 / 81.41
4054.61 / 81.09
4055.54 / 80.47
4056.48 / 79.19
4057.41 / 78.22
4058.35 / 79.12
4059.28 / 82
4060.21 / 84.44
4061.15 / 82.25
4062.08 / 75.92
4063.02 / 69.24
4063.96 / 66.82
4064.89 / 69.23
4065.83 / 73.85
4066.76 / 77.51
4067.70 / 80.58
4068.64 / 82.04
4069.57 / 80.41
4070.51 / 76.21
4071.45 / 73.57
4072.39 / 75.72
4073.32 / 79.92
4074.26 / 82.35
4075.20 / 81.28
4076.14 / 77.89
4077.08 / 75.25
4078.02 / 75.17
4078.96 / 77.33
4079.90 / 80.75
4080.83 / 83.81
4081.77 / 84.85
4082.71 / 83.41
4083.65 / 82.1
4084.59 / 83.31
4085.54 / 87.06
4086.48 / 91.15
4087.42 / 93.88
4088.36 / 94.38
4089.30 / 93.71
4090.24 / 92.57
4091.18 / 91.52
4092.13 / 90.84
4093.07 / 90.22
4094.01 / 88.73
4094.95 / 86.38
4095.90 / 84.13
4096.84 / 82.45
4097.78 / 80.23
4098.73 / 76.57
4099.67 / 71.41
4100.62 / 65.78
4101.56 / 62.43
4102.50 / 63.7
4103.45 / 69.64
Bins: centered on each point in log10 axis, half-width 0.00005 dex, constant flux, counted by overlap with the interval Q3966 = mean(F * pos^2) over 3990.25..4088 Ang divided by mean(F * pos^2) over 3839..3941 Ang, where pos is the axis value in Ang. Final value 1.7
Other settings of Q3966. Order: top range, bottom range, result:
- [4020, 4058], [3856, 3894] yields 1.66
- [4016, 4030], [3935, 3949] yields 1.97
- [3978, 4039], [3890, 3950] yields 1.66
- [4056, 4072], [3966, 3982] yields 1.76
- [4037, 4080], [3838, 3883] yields 1.61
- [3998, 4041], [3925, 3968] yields 1.95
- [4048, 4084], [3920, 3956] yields 1.94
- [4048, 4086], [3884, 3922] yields 1.50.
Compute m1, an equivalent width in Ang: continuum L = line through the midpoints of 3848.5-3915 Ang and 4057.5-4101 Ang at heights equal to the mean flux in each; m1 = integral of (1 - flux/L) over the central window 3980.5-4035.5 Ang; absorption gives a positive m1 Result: -5.0 Ang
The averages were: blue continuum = 55.8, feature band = 78.6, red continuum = 81.3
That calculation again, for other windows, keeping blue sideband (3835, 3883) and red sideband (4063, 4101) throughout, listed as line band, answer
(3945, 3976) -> 8.4 Ang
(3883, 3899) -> 0.8 Ang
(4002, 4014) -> -1.3 Ang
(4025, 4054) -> -1.4 Ang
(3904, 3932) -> 3.8 Ang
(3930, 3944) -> 7.4 Ang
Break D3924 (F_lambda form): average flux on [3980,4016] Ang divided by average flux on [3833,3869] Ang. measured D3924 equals 1.5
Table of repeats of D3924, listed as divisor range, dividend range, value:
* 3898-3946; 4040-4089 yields 1.67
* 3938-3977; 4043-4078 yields 1.63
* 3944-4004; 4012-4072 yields 1.31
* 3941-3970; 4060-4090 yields 1.64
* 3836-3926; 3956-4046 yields 1.28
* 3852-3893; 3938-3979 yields 0.91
